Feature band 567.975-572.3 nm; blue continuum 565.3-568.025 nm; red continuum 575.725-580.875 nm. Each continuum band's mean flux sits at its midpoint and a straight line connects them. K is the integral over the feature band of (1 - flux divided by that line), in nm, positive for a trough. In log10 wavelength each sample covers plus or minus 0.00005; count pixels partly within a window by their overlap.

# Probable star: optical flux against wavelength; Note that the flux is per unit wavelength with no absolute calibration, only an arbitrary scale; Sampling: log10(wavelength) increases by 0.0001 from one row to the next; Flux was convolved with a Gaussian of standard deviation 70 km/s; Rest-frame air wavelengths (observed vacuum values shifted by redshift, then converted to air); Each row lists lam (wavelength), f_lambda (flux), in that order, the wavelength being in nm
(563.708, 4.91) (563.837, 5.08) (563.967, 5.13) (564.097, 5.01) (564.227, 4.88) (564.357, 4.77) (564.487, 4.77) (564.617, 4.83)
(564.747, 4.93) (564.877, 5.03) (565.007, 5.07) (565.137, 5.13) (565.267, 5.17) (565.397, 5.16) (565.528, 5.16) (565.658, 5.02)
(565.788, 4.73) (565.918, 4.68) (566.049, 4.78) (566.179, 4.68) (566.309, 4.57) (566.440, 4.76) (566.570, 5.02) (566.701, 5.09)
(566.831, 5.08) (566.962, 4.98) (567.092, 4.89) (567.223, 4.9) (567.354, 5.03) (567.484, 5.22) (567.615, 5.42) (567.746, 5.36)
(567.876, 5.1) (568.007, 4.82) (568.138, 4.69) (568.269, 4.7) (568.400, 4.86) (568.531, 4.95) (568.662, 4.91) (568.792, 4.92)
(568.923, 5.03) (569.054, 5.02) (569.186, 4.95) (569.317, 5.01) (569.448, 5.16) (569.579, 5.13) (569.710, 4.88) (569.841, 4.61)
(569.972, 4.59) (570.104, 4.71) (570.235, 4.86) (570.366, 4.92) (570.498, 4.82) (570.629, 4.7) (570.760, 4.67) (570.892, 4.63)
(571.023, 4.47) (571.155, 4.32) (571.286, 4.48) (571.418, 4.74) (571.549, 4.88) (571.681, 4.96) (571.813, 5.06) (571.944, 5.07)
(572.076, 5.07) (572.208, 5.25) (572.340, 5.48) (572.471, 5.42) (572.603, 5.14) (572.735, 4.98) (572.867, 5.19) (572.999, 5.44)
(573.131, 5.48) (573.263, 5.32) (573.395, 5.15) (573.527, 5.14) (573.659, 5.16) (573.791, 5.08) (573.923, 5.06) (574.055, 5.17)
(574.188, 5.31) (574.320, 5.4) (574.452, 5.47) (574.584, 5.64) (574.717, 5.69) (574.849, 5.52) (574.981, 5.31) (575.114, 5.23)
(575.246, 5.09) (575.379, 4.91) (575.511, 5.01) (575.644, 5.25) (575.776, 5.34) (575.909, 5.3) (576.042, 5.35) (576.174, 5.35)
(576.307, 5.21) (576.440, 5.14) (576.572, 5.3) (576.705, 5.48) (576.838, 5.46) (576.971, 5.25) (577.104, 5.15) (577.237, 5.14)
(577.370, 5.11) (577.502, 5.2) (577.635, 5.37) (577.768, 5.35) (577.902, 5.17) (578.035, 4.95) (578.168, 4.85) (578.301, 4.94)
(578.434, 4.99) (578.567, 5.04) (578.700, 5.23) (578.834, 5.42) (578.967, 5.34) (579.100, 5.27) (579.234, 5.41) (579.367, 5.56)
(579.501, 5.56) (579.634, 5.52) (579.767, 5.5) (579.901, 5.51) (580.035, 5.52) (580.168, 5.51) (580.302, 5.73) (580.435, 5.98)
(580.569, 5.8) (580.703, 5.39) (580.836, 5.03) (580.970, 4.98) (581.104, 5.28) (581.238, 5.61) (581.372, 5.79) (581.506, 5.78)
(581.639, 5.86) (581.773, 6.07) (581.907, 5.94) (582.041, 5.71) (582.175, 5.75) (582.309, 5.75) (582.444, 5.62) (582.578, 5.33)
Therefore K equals 0.20 nm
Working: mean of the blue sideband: 4.98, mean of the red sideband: 5.33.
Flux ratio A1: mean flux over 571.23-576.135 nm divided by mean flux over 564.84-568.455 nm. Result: 1.0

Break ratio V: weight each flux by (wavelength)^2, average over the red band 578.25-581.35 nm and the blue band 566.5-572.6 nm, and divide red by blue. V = 1.1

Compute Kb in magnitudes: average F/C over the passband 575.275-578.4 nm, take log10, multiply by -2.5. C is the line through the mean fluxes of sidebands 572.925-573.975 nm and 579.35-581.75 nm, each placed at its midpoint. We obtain 0.04 mag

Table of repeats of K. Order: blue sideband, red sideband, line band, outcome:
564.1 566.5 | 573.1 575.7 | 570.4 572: 0.13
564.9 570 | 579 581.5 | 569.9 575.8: 0.13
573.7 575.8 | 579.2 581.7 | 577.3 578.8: 0.09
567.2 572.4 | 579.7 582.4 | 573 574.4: -0.02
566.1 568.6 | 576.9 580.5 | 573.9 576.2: -0.05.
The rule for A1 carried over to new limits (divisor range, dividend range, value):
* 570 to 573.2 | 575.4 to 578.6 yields 1.05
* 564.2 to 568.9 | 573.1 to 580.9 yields 1.07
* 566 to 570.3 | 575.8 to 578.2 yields 1.06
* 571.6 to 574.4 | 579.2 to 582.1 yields 1.08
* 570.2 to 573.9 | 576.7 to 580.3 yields 1.06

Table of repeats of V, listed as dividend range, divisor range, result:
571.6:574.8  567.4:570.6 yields 1.08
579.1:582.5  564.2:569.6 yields 1.18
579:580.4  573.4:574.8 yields 1.06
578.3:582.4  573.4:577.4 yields 1.07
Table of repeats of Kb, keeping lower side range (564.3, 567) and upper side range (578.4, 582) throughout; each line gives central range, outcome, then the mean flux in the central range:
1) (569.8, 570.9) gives 0.08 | 4.73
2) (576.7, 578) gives 0.03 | 5.25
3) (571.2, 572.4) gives 0.04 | 4.98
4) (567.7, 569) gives 0.02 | 4.93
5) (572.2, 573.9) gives 0.00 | 5.24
